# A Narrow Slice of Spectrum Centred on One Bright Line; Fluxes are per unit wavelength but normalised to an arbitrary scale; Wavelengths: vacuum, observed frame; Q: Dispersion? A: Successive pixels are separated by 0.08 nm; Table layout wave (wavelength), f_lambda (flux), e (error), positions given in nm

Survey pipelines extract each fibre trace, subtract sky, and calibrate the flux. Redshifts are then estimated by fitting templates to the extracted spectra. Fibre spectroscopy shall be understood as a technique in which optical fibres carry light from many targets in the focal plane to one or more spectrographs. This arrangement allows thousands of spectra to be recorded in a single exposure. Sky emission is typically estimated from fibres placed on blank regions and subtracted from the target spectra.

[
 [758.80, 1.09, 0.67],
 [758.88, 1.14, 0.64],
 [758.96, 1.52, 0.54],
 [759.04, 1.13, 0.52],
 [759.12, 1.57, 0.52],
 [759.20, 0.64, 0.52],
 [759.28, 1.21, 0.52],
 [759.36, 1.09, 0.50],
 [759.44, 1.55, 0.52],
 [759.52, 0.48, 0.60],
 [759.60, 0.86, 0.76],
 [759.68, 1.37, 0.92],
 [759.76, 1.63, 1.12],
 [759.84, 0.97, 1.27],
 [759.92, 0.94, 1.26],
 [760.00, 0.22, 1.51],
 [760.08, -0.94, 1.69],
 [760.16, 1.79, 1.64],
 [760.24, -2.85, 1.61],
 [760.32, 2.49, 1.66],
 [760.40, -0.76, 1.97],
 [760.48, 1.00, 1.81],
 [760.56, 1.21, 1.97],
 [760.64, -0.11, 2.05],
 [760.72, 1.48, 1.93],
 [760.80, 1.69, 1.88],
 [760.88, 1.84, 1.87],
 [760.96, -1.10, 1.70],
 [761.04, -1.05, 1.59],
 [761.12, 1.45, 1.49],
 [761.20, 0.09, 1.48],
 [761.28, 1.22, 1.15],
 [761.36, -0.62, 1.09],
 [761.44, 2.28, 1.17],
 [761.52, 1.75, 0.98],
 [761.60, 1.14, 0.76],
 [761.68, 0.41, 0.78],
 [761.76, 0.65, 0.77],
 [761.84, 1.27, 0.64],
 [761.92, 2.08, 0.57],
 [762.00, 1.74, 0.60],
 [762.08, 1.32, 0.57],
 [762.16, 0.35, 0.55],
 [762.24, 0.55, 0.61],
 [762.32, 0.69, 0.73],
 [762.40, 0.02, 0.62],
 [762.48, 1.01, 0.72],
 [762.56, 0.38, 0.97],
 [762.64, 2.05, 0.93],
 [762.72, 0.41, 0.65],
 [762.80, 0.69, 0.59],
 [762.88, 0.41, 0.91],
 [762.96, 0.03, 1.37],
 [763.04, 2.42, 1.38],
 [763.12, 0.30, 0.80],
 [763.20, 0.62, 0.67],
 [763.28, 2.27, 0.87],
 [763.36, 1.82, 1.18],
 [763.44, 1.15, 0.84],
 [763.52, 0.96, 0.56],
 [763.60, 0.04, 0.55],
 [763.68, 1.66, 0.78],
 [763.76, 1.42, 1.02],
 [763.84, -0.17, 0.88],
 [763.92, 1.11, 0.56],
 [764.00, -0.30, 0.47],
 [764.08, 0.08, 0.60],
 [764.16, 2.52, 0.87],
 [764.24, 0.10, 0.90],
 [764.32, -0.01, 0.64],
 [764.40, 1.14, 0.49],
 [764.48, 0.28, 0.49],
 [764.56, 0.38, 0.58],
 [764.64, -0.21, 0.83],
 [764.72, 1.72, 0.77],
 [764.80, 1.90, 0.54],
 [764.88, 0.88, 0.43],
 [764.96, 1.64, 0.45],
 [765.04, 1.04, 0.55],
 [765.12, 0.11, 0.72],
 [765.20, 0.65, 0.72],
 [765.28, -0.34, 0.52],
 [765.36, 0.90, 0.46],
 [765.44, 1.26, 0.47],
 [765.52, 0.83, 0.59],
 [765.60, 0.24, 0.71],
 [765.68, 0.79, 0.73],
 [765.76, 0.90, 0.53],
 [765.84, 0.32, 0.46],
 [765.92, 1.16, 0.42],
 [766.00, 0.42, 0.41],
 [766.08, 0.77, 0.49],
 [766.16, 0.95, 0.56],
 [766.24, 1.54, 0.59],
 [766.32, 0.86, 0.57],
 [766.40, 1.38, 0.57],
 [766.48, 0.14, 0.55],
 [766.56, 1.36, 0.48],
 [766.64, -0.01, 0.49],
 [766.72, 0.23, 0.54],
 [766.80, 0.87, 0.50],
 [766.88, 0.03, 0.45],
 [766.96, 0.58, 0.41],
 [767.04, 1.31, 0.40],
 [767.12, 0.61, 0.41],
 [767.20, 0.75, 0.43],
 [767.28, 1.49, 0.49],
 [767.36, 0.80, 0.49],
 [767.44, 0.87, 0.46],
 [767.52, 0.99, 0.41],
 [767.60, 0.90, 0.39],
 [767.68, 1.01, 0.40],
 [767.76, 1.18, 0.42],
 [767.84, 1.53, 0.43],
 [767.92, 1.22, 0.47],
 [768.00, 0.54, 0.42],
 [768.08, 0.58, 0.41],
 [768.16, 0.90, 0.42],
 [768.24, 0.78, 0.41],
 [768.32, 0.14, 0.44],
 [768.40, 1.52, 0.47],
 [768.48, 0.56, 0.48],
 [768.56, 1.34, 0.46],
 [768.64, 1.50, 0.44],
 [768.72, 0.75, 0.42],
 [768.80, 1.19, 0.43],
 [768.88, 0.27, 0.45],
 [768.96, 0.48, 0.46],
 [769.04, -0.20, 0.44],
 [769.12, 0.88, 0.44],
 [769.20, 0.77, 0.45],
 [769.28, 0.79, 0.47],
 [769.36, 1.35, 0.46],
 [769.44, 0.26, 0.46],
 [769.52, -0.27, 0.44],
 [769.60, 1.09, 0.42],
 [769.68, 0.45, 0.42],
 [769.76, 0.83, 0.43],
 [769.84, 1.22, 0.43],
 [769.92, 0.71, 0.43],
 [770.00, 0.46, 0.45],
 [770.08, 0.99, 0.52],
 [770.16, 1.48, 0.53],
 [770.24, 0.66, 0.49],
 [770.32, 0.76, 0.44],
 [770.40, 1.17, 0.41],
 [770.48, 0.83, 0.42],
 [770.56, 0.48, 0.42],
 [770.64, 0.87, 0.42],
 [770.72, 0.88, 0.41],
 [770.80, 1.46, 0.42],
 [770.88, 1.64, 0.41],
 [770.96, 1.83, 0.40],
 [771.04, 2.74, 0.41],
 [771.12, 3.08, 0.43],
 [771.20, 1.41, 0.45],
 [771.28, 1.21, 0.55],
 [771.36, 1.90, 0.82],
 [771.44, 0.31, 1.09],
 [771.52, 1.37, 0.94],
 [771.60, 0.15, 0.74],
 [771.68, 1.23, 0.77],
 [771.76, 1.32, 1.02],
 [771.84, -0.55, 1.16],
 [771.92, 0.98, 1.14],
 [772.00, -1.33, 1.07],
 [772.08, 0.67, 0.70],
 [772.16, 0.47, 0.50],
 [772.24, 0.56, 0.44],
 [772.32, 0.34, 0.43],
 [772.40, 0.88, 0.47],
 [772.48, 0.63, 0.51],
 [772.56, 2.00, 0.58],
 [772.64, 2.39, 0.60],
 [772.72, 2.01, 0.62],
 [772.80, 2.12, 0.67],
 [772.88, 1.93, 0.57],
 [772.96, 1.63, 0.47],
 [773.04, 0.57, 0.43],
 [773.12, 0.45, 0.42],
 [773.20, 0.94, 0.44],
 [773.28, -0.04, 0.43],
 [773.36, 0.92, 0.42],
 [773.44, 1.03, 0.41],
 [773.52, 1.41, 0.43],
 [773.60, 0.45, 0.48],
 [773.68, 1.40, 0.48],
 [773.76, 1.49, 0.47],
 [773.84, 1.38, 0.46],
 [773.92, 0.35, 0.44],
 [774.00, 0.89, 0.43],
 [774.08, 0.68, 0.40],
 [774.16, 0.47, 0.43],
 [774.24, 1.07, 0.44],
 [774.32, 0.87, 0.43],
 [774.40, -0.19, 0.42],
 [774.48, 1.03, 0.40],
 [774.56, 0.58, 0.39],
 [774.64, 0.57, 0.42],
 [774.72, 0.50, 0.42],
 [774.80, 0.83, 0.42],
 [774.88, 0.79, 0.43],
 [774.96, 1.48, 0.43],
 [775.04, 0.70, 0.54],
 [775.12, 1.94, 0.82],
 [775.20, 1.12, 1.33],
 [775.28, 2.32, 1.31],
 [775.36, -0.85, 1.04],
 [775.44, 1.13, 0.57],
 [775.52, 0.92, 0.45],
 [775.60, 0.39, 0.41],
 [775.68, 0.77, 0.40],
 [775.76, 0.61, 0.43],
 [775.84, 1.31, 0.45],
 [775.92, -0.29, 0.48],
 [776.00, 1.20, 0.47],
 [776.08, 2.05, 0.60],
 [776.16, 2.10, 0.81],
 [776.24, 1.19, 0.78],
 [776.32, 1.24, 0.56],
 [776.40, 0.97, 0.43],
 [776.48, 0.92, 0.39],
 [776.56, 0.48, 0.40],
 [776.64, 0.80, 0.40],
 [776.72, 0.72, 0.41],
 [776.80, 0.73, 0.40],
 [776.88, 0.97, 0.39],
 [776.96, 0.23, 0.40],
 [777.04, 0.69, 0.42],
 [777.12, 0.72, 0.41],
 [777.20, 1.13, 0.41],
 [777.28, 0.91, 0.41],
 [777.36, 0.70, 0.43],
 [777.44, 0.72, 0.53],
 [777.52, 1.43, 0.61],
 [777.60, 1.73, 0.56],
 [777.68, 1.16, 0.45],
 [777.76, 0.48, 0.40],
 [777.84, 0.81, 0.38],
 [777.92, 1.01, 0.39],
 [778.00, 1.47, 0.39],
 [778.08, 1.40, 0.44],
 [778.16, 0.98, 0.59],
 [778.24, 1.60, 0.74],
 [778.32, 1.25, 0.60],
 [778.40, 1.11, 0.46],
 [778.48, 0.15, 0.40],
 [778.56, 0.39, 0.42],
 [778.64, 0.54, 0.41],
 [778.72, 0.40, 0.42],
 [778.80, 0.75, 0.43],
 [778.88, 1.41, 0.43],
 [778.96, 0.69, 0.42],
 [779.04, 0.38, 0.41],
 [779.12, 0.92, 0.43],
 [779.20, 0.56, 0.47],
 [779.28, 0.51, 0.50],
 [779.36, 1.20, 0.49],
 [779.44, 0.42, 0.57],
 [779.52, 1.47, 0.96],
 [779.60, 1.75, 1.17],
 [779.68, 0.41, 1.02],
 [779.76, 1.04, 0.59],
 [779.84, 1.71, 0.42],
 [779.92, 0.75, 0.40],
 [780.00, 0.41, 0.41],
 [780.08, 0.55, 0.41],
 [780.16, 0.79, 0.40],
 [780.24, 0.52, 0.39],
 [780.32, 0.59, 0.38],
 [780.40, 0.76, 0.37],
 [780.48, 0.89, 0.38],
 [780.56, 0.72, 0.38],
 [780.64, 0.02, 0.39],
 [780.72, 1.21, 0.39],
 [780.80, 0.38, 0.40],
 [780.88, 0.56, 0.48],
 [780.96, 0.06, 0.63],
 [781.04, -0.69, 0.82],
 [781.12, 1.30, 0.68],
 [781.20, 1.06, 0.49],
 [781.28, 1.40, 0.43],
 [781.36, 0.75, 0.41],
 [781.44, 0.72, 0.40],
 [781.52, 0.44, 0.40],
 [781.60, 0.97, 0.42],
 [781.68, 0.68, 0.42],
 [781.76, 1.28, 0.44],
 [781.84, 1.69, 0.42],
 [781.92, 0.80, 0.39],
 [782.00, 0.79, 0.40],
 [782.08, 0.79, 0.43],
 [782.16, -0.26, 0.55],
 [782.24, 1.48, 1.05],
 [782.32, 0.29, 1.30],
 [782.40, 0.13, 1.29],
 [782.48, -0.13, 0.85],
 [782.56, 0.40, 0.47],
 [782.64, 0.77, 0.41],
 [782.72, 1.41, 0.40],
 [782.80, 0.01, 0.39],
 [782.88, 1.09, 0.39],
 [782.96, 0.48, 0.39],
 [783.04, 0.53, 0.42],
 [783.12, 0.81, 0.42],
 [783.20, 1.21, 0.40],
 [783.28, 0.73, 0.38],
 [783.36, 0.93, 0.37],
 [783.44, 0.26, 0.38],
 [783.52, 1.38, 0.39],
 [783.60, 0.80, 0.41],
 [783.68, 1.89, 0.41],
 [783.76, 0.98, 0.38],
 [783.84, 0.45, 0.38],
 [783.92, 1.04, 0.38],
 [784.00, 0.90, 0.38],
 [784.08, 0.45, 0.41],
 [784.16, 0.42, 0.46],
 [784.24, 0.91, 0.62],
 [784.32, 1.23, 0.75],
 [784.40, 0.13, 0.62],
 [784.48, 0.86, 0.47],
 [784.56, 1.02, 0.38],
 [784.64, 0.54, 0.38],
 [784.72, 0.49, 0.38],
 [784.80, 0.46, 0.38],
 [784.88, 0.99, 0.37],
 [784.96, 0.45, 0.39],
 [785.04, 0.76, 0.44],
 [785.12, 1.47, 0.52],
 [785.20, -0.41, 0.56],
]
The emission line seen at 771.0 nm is [S II]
